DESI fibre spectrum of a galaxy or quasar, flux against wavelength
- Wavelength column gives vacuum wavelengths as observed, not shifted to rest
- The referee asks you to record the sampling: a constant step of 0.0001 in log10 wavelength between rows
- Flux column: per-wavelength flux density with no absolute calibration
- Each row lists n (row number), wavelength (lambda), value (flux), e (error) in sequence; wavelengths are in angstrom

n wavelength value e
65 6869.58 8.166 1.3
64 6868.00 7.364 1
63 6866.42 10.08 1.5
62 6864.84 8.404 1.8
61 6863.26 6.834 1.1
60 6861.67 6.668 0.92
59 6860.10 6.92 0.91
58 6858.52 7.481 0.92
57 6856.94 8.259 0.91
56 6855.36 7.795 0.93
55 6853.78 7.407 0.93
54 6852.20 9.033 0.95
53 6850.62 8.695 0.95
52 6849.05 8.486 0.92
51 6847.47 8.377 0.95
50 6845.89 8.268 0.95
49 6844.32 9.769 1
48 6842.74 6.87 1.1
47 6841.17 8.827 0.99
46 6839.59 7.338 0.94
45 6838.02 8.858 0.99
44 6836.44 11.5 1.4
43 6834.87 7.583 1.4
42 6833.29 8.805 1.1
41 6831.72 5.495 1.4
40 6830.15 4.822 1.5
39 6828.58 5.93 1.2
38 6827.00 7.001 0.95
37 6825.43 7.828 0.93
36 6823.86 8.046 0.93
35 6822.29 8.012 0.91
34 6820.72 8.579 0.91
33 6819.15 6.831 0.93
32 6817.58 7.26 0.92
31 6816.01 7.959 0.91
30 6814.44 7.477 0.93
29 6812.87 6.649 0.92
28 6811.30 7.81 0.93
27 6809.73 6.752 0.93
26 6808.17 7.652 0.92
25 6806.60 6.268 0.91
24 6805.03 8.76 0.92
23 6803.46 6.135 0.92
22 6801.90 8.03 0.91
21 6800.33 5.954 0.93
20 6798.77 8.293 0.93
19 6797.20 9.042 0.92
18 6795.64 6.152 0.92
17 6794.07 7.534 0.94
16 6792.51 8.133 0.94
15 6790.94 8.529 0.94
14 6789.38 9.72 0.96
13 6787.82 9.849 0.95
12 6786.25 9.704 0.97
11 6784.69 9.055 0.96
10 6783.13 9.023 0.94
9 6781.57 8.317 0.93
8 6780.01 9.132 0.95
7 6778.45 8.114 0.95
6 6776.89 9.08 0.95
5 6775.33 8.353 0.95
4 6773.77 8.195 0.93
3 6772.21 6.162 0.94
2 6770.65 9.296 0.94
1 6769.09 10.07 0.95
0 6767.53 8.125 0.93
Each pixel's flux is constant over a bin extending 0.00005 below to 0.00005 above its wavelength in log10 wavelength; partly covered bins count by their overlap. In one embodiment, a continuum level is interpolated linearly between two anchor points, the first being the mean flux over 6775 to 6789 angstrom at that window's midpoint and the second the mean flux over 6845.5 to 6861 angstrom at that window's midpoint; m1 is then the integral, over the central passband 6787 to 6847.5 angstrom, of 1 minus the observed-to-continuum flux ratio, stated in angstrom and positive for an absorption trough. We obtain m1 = 5.5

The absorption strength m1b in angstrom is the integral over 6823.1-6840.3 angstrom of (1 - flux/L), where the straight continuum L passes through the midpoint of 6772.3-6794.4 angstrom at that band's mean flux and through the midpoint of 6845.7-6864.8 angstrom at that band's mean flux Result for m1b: 1.2 angstrom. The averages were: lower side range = 8.71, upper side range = 7.86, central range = 7.57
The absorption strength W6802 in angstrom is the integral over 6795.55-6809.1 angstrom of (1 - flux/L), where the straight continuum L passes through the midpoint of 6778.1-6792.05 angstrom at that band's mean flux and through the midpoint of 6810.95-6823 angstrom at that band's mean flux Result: 1.4 angstrom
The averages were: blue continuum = 9.06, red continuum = 7.56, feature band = 7.42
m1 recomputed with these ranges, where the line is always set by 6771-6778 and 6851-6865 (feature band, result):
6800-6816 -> 1.33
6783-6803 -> -0.95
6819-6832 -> 1.31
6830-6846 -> -0.82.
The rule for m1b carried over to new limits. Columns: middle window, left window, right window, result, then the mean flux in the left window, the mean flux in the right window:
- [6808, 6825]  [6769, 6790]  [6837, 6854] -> 2.1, 8.82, 8.43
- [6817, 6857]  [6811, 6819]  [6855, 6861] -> -2.3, 7.36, 7.59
